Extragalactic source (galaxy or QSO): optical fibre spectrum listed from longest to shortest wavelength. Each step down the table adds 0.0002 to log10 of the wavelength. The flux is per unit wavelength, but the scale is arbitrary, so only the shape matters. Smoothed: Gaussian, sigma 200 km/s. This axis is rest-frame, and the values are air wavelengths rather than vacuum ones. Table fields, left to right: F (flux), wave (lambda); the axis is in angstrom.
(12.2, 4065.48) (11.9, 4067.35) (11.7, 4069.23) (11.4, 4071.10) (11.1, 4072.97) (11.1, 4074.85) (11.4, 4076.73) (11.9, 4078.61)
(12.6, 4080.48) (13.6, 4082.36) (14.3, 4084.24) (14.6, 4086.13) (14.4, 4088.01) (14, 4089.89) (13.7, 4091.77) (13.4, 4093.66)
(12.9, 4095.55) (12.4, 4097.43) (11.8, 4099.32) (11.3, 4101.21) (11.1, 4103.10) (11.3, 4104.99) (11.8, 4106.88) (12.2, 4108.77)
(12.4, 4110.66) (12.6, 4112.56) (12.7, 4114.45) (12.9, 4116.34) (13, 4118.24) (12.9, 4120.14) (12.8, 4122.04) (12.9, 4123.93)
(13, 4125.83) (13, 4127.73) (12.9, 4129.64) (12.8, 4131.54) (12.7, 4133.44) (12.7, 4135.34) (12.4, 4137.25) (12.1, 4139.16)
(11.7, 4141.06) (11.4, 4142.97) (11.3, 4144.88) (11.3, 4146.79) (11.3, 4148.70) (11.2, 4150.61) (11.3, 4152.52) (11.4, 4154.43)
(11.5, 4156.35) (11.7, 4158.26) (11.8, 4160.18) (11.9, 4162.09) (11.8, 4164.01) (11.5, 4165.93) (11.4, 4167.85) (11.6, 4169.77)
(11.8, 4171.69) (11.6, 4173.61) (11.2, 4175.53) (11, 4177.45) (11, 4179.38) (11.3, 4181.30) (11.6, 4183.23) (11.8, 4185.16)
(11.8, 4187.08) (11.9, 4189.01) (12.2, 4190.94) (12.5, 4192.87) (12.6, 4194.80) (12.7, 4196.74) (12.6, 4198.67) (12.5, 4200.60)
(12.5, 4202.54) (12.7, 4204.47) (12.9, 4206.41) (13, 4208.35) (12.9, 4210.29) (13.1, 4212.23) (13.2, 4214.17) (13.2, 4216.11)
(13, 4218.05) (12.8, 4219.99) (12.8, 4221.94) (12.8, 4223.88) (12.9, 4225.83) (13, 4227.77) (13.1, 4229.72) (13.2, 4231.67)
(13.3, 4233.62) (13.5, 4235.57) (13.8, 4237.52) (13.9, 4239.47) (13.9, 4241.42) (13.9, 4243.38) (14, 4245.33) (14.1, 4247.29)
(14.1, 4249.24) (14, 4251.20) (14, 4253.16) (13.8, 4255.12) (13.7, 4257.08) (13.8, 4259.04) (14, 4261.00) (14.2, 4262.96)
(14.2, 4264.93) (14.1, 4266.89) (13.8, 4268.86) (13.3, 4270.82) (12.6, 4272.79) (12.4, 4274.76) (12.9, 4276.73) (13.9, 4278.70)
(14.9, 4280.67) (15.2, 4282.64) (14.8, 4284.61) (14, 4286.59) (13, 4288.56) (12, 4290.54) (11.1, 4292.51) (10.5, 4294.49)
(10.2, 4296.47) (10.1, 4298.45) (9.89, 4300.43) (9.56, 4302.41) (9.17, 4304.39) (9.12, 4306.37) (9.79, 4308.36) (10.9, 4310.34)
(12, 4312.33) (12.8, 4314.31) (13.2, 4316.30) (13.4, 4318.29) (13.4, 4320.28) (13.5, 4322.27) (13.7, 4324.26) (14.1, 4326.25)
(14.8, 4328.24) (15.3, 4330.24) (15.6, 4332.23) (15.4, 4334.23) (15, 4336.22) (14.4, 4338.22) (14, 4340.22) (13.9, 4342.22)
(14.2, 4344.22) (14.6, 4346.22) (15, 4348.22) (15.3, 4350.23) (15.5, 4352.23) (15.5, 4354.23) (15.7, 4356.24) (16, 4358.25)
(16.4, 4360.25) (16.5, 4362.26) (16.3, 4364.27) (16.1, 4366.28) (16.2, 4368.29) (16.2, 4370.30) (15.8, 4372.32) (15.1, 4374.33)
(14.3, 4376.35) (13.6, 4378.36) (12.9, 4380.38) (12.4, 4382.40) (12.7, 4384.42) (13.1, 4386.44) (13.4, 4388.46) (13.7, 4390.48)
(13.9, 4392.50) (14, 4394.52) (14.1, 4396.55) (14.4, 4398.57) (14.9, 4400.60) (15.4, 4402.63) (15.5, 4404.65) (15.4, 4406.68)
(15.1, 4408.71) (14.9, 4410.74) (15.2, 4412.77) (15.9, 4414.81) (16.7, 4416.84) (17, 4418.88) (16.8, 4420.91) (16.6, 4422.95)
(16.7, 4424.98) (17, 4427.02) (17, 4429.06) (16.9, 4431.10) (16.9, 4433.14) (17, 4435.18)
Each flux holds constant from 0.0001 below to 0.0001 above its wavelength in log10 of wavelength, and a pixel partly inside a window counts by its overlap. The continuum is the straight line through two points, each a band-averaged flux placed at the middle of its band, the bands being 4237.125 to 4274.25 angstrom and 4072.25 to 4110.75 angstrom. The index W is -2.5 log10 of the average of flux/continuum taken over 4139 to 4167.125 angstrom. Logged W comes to 0.13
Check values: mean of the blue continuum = 12.5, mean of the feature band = 11.5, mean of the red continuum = 13.8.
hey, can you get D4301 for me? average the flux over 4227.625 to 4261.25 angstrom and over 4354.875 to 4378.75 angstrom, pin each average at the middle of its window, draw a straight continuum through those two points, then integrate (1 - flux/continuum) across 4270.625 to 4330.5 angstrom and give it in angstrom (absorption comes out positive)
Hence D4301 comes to 9.2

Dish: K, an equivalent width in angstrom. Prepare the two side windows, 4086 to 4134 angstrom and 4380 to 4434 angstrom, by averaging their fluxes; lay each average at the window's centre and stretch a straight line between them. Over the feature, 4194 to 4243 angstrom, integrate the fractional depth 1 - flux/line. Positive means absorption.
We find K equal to 2.0 angstrom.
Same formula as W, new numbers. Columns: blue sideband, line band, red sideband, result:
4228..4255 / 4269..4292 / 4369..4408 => 0.029 mag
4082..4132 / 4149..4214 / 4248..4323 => 0.070 mag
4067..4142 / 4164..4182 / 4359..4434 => 0.157 mag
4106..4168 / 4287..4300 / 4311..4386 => 0.236 mag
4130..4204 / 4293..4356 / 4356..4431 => 0.094 mag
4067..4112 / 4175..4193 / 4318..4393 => 0.143 mag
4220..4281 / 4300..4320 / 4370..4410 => 0.242 mag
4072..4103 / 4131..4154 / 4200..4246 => 0.095 mag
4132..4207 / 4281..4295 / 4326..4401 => 0.040 mag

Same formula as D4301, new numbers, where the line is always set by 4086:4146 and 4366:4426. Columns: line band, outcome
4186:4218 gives 1.5 angstrom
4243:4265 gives -0.4 angstrom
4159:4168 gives 0.9 angstrom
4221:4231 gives 0.4 angstrom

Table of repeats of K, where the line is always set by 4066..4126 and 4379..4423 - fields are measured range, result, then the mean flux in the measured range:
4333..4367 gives -2.3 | 15.3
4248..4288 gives -0.4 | 13.9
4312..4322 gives 0.7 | 13.1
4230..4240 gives 0.0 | 13.5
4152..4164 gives 1.2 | 11.6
